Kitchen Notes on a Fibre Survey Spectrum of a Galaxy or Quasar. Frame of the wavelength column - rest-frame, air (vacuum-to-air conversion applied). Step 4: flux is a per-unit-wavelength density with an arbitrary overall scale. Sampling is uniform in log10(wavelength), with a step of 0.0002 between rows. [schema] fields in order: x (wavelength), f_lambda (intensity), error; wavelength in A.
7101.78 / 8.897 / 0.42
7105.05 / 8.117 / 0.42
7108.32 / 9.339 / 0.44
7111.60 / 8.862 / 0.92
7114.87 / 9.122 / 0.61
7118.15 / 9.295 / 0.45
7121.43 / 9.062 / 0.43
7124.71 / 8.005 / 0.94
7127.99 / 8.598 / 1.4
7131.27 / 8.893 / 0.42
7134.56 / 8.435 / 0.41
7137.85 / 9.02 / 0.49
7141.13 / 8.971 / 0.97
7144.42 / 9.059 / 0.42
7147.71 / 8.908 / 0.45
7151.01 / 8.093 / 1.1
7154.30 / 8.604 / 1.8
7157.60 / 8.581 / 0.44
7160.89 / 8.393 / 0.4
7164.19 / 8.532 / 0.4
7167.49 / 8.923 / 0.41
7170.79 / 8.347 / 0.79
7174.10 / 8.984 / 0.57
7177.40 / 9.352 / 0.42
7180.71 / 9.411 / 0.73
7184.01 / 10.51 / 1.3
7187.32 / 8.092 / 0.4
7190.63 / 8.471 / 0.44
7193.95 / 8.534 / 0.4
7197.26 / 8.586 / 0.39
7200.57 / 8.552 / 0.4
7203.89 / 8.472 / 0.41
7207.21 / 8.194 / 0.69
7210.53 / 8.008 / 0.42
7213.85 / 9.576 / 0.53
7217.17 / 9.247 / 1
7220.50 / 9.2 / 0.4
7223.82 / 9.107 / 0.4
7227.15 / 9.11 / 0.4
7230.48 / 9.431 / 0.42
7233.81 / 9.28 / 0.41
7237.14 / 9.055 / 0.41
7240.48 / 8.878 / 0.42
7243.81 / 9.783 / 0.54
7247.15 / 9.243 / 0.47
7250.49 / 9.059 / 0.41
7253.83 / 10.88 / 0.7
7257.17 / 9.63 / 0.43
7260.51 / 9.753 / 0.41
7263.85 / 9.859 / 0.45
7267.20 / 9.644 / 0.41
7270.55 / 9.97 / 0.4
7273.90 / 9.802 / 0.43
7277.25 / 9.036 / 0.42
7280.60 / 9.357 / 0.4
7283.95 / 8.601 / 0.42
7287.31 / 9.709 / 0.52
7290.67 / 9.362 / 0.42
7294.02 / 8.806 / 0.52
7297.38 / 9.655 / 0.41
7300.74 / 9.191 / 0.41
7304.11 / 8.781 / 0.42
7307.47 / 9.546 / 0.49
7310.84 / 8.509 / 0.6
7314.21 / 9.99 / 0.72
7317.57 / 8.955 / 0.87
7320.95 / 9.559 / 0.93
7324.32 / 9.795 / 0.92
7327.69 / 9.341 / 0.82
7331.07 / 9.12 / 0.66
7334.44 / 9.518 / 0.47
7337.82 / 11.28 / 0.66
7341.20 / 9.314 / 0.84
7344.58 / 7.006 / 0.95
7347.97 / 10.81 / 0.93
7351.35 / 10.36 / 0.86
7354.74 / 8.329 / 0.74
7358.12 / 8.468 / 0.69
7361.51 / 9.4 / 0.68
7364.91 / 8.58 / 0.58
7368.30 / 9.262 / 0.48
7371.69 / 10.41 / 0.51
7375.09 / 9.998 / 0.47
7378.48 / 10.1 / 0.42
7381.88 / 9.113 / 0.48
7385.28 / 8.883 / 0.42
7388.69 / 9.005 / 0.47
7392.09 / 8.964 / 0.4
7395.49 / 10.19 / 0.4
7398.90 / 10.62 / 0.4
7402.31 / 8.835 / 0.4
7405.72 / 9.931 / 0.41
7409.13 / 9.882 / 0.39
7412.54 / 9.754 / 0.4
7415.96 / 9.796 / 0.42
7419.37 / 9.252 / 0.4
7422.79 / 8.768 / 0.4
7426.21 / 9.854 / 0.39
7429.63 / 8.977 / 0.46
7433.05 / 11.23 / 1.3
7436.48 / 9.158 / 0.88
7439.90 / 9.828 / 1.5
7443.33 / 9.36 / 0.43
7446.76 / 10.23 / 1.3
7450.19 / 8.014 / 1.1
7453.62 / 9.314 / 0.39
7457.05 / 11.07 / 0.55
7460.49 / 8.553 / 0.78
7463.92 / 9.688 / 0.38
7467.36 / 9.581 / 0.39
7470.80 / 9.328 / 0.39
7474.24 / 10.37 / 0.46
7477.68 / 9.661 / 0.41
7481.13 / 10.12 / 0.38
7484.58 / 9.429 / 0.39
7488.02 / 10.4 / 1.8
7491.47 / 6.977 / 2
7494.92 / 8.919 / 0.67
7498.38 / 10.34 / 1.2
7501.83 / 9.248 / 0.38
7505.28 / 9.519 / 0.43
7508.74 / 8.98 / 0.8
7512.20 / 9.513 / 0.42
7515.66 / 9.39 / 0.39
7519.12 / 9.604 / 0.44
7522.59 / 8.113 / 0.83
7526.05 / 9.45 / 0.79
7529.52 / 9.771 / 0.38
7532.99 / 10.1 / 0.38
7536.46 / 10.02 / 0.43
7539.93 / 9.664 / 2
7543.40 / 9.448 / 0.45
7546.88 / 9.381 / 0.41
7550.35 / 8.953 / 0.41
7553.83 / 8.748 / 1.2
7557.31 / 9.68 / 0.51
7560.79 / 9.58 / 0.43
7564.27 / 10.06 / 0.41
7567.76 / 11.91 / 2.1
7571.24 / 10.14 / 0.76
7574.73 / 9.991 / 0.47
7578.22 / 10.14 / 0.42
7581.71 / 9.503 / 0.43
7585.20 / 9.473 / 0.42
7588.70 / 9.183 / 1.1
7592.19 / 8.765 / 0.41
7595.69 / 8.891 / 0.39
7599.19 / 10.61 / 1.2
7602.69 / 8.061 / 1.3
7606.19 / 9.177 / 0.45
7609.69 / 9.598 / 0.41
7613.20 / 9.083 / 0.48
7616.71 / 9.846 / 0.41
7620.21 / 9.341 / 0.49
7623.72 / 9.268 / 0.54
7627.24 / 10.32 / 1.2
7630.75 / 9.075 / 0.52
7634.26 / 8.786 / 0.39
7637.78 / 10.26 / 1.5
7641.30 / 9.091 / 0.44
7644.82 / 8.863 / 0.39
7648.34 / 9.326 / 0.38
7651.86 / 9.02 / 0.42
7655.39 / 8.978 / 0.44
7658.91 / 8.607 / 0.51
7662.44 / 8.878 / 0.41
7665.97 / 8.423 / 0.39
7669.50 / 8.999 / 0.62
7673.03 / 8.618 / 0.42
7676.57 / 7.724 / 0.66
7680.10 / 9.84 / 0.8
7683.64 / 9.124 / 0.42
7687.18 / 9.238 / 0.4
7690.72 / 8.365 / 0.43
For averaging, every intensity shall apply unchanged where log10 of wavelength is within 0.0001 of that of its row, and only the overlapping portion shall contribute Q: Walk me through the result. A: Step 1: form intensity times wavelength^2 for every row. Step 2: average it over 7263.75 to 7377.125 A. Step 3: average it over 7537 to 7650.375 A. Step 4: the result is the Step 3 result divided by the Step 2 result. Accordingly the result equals 1.09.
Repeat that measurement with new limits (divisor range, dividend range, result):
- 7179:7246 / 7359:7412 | 1.11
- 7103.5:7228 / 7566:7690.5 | 1.20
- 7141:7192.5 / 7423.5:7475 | 1.18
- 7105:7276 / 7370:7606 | 1.15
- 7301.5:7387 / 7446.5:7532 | 1.04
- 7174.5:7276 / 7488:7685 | 1.12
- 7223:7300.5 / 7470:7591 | 1.09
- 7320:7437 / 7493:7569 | 1.04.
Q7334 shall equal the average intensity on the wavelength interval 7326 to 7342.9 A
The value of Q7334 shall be 9.72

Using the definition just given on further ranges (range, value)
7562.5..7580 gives 10.4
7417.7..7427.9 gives 9.29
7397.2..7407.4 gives 9.79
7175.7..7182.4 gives 9.4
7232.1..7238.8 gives 9.17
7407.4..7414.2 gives 9.82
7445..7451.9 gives 9.12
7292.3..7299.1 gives 9.24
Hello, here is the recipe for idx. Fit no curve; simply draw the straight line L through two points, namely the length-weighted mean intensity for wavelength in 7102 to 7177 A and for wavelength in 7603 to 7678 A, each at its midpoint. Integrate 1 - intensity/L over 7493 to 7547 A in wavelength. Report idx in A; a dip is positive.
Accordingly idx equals -2.7 A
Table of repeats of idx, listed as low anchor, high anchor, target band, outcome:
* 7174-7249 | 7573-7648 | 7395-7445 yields -2.6 A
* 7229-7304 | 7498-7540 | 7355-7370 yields 0.9 A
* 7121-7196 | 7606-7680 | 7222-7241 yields -0.7 A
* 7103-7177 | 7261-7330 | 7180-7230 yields 0.7 A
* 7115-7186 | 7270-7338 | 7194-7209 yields 1.0 A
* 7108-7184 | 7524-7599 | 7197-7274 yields -2.1 A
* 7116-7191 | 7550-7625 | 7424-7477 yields -1.7 A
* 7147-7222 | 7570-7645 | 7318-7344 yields -1.6 A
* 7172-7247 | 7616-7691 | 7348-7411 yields -3.3 A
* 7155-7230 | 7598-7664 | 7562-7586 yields -2.6 A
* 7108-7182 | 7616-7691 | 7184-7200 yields 0.3 A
